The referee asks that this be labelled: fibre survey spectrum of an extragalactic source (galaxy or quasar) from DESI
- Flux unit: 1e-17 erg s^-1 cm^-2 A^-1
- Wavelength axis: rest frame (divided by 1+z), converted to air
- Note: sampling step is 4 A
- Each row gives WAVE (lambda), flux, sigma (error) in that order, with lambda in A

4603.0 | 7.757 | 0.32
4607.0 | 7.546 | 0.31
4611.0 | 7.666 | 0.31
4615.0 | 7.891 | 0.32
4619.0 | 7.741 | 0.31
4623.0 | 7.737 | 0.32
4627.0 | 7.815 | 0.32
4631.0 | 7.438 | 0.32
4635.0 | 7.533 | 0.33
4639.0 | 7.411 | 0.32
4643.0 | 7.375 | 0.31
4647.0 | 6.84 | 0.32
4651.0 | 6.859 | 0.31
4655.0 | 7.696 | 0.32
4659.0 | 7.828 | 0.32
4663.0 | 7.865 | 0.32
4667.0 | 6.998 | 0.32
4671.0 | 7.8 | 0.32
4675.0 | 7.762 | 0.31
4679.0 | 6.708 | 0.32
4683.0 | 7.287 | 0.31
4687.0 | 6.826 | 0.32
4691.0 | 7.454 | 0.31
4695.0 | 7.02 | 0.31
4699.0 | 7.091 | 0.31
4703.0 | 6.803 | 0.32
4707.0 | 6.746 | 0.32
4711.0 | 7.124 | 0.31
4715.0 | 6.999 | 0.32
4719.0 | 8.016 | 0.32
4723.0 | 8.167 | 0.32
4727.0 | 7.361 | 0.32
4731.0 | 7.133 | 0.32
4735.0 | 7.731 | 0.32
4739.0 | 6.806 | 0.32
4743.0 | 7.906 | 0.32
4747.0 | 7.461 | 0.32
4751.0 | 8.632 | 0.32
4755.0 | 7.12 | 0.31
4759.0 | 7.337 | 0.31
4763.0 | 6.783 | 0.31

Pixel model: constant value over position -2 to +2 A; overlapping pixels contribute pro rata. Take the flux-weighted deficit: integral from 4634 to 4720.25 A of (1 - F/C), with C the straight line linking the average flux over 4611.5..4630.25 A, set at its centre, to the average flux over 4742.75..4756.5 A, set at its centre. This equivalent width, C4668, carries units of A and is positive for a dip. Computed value 5.6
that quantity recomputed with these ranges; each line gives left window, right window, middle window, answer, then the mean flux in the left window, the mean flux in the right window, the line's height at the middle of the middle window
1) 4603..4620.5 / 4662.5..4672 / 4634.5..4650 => 0.71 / 7.72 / 7.48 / 7.59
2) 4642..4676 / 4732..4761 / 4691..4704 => 0.75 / 7.44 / 7.56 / 7.49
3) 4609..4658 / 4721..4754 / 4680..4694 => 0.79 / 7.51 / 7.63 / 7.57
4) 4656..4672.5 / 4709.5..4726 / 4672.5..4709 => 2.46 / 7.62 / 7.58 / 7.6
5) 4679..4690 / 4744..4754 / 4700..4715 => 0.89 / 7.03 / 7.94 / 7.35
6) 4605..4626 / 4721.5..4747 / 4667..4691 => 1.06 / 7.72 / 7.5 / 7.6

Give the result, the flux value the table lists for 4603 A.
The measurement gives 7.757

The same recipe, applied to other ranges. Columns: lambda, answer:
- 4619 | 7.741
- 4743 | 7.906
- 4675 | 7.762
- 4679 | 6.708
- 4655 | 7.696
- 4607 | 7.546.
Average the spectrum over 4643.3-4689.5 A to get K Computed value 7.32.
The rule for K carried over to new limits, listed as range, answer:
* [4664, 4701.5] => 7.23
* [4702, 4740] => 7.31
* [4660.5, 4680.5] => 7.45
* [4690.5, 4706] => 7.03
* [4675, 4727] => 7.22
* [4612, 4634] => 7.71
